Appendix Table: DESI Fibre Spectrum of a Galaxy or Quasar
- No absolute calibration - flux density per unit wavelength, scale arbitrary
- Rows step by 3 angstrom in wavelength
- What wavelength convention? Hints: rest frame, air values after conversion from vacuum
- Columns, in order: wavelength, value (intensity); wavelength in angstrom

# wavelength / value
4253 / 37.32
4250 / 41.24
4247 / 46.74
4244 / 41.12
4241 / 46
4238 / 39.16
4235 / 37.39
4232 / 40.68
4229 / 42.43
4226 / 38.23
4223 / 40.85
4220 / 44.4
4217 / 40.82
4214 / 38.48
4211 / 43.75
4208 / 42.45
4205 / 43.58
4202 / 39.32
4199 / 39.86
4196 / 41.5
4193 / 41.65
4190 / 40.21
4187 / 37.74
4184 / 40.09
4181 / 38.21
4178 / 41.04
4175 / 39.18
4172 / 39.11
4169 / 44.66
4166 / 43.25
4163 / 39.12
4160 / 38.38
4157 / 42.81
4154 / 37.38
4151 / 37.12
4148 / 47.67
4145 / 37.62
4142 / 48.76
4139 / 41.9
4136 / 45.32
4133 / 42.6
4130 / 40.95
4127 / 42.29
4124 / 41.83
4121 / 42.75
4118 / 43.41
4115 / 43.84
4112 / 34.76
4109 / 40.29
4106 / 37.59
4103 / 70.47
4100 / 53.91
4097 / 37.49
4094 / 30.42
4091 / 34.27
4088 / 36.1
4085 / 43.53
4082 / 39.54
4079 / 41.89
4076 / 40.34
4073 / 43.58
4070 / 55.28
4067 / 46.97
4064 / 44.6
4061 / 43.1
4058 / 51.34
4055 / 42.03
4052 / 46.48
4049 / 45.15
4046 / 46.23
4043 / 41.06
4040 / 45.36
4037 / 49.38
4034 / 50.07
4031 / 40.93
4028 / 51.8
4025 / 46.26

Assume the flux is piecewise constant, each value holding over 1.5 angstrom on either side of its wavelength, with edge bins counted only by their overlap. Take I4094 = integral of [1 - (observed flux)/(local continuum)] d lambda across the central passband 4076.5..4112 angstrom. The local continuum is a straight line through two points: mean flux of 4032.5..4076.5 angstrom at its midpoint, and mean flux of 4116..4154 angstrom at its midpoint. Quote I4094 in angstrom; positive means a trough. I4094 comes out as 1.9 angstrom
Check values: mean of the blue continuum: 46.2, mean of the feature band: 41.9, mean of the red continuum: 42.5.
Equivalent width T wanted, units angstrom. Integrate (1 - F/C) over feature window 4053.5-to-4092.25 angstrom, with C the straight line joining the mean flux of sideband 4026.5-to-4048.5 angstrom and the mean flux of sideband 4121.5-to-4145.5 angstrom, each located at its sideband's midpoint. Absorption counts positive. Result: 1.5 angstrom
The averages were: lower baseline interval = 46.3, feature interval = 43.3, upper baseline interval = 42.9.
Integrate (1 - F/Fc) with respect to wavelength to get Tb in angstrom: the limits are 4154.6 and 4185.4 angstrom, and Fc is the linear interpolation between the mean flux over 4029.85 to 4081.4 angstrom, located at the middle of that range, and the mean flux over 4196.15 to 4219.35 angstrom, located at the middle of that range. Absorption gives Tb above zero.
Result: 1.3 angstrom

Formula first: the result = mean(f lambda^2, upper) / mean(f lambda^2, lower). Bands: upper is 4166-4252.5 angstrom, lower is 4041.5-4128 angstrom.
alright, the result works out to 1.0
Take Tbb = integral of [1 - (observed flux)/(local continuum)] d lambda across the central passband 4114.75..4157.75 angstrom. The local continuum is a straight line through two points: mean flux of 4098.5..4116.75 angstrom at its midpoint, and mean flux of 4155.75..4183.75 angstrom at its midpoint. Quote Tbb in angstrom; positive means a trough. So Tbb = 1.5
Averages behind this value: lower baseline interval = 46.8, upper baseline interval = 40.6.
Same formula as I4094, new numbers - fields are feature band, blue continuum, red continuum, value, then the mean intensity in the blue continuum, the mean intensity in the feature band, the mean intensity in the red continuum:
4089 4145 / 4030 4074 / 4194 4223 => 1.91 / 46.2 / 42.7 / 41.5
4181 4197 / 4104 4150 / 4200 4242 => 0.60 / 42.4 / 40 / 41.2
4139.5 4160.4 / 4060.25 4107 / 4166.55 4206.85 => 0.07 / 43.8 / 41.6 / 40.6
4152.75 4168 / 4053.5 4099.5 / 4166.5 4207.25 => 0.23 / 42.3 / 40.4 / 40.6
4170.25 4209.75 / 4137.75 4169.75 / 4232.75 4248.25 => 1.33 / 41.6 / 40.4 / 41.9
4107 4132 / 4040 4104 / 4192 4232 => 1.18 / 44.3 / 41.2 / 41.3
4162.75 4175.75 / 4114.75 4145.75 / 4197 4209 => 0.21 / 42.9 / 41.4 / 41.3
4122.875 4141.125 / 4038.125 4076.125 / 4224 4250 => 0.51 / 45.7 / 42.7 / 41.4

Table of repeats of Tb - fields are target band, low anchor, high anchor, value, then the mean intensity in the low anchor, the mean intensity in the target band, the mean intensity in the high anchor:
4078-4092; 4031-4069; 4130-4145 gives 1.8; 45.9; 39.1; 43.6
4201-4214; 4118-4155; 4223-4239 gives -0.5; 42.3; 42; 39.7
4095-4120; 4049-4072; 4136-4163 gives -0.4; 46.9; 44.9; 41.5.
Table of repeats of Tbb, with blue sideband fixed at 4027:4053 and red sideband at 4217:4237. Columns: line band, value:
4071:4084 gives 0.9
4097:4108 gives -1.7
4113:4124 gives 0.3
